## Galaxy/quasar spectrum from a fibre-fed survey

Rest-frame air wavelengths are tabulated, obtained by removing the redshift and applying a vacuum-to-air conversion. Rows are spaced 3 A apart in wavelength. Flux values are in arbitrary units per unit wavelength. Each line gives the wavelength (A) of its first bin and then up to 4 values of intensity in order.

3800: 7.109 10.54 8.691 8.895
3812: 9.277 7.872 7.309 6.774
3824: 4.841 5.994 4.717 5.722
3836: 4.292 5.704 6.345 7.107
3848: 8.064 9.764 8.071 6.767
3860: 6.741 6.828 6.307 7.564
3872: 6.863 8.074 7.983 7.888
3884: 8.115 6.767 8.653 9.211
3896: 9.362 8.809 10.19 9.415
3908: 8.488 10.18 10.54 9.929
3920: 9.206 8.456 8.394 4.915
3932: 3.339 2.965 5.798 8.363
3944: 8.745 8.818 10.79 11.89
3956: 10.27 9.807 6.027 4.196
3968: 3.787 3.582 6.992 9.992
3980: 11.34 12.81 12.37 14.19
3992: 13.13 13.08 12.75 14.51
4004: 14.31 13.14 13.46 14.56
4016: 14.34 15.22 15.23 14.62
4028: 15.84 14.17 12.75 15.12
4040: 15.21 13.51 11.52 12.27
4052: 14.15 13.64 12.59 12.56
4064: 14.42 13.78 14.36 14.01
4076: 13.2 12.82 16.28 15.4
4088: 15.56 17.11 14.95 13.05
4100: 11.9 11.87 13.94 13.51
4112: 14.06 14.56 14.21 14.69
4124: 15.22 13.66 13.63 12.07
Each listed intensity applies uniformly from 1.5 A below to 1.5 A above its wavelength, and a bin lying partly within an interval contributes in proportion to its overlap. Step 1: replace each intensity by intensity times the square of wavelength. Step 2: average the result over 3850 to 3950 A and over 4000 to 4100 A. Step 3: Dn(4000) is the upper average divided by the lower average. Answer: 1.9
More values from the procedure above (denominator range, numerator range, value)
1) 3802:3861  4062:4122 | 2.26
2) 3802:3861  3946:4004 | 1.53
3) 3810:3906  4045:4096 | 2.11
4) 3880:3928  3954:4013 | 1.24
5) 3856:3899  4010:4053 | 1.98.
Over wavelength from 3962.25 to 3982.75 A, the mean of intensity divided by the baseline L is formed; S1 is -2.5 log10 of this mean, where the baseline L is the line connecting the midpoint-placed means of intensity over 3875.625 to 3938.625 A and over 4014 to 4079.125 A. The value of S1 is 0.48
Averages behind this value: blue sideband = 8.06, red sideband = 13.9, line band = 6.99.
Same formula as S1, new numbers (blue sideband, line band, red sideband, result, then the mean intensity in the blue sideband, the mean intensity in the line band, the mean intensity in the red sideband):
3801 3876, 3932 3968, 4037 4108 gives 0.336 mag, 7.16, 7.6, 13.9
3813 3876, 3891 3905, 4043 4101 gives -0.114 mag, 6.76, 9.37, 13.9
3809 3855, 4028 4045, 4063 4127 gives -0.134 mag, 6.84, 14.2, 14.2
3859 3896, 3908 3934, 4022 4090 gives 0.139 mag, 7.67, 8.04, 14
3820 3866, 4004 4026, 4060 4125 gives -0.214 mag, 6.51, 14.4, 14.2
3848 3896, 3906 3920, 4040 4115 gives -0.085 mag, 7.77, 9.71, 13.8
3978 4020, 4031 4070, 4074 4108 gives 0.027 mag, 13.5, 13.5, 14.2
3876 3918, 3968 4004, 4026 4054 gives 0.087 mag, 8.94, 11.1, 13.8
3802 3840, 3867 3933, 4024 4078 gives 0.116 mag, 6.94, 8.31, 13.7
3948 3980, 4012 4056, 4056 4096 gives -0.190 mag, 7.92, 14.1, 14.4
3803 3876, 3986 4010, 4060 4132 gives -0.181 mag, 7.09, 13.5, 14.1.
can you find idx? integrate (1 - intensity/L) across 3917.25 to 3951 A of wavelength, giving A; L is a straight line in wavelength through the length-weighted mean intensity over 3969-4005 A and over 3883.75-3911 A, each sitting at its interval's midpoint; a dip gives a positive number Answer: 8.9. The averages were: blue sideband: 8.89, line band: 7.3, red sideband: 11.4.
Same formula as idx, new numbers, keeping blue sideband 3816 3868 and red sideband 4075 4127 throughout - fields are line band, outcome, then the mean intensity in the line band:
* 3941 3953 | 0.09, 9.62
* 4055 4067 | -0.23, 13.3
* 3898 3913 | -1.81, 9.47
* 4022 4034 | -2.56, 14.7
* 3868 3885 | -0.32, 7.74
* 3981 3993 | -2.40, 13.1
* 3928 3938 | 5.70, 3.99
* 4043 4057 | -0.23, 13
